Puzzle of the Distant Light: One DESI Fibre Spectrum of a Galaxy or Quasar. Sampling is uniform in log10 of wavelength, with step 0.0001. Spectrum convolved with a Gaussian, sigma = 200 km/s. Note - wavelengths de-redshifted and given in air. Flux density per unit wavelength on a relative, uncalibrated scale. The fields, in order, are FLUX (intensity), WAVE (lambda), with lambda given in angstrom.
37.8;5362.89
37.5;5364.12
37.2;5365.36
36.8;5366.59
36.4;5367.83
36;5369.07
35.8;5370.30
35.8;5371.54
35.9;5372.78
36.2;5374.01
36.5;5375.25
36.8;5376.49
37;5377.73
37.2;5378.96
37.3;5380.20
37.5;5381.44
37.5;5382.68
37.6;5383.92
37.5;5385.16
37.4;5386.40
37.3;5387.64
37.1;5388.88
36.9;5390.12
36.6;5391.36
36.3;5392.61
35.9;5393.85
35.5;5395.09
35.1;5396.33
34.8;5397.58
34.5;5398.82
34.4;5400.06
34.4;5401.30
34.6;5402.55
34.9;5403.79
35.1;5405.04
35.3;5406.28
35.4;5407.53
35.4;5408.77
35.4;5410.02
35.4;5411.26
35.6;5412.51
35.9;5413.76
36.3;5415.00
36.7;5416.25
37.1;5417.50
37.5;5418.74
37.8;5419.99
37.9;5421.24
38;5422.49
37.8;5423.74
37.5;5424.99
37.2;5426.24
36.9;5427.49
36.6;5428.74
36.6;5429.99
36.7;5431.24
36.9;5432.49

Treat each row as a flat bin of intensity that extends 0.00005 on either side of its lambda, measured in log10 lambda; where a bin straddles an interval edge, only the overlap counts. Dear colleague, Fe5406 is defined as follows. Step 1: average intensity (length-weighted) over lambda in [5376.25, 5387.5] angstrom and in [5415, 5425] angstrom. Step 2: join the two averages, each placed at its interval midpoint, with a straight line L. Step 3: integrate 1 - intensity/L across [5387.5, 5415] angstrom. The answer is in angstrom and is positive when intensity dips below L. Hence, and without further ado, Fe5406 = 1.4 angstrom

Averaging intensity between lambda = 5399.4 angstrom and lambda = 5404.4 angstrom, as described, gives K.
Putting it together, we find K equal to 34.6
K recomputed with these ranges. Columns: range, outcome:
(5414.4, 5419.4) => 36.9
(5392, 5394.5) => 36.1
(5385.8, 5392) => 37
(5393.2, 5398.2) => 35.3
